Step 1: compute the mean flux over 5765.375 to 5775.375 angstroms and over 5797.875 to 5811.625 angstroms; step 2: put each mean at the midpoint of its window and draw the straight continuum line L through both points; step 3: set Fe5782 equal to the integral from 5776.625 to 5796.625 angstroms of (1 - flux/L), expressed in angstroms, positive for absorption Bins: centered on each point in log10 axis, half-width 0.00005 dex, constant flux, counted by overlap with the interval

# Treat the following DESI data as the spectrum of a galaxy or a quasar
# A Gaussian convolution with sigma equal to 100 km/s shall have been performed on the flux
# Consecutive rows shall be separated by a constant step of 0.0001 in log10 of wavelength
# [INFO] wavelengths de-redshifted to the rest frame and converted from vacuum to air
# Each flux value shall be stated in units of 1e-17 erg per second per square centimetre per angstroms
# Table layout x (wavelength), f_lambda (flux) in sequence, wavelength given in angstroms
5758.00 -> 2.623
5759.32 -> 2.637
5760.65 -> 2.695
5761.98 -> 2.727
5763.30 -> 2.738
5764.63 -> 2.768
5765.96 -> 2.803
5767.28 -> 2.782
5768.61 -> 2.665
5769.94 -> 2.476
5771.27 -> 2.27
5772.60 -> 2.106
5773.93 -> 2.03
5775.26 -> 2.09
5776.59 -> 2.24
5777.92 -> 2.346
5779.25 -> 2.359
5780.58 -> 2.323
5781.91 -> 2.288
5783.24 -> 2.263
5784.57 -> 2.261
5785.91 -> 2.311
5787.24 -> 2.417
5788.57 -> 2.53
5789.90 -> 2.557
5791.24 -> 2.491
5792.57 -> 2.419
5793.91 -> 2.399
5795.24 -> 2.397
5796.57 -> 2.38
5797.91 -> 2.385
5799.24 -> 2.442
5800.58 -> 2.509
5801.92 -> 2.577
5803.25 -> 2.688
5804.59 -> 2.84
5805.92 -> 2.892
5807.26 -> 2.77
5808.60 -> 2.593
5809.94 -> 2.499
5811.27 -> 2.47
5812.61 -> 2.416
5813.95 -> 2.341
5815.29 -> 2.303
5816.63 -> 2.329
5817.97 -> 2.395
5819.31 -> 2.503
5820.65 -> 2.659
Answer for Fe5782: 1.1 angstroms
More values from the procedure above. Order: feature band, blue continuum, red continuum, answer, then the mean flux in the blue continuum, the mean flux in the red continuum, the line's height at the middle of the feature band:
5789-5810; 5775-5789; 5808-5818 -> -1.6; 2.31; 2.42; 2.37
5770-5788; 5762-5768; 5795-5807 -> 2.9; 2.77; 2.58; 2.7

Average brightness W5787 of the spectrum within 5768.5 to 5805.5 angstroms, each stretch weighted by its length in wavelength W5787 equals 2.39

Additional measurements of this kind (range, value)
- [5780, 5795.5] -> 2.39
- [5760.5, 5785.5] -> 2.43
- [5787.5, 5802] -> 2.46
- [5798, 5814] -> 2.59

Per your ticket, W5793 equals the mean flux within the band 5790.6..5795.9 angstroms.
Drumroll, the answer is 2.43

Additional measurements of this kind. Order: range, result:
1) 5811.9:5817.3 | 2.35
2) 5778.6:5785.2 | 2.3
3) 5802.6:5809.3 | 2.75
